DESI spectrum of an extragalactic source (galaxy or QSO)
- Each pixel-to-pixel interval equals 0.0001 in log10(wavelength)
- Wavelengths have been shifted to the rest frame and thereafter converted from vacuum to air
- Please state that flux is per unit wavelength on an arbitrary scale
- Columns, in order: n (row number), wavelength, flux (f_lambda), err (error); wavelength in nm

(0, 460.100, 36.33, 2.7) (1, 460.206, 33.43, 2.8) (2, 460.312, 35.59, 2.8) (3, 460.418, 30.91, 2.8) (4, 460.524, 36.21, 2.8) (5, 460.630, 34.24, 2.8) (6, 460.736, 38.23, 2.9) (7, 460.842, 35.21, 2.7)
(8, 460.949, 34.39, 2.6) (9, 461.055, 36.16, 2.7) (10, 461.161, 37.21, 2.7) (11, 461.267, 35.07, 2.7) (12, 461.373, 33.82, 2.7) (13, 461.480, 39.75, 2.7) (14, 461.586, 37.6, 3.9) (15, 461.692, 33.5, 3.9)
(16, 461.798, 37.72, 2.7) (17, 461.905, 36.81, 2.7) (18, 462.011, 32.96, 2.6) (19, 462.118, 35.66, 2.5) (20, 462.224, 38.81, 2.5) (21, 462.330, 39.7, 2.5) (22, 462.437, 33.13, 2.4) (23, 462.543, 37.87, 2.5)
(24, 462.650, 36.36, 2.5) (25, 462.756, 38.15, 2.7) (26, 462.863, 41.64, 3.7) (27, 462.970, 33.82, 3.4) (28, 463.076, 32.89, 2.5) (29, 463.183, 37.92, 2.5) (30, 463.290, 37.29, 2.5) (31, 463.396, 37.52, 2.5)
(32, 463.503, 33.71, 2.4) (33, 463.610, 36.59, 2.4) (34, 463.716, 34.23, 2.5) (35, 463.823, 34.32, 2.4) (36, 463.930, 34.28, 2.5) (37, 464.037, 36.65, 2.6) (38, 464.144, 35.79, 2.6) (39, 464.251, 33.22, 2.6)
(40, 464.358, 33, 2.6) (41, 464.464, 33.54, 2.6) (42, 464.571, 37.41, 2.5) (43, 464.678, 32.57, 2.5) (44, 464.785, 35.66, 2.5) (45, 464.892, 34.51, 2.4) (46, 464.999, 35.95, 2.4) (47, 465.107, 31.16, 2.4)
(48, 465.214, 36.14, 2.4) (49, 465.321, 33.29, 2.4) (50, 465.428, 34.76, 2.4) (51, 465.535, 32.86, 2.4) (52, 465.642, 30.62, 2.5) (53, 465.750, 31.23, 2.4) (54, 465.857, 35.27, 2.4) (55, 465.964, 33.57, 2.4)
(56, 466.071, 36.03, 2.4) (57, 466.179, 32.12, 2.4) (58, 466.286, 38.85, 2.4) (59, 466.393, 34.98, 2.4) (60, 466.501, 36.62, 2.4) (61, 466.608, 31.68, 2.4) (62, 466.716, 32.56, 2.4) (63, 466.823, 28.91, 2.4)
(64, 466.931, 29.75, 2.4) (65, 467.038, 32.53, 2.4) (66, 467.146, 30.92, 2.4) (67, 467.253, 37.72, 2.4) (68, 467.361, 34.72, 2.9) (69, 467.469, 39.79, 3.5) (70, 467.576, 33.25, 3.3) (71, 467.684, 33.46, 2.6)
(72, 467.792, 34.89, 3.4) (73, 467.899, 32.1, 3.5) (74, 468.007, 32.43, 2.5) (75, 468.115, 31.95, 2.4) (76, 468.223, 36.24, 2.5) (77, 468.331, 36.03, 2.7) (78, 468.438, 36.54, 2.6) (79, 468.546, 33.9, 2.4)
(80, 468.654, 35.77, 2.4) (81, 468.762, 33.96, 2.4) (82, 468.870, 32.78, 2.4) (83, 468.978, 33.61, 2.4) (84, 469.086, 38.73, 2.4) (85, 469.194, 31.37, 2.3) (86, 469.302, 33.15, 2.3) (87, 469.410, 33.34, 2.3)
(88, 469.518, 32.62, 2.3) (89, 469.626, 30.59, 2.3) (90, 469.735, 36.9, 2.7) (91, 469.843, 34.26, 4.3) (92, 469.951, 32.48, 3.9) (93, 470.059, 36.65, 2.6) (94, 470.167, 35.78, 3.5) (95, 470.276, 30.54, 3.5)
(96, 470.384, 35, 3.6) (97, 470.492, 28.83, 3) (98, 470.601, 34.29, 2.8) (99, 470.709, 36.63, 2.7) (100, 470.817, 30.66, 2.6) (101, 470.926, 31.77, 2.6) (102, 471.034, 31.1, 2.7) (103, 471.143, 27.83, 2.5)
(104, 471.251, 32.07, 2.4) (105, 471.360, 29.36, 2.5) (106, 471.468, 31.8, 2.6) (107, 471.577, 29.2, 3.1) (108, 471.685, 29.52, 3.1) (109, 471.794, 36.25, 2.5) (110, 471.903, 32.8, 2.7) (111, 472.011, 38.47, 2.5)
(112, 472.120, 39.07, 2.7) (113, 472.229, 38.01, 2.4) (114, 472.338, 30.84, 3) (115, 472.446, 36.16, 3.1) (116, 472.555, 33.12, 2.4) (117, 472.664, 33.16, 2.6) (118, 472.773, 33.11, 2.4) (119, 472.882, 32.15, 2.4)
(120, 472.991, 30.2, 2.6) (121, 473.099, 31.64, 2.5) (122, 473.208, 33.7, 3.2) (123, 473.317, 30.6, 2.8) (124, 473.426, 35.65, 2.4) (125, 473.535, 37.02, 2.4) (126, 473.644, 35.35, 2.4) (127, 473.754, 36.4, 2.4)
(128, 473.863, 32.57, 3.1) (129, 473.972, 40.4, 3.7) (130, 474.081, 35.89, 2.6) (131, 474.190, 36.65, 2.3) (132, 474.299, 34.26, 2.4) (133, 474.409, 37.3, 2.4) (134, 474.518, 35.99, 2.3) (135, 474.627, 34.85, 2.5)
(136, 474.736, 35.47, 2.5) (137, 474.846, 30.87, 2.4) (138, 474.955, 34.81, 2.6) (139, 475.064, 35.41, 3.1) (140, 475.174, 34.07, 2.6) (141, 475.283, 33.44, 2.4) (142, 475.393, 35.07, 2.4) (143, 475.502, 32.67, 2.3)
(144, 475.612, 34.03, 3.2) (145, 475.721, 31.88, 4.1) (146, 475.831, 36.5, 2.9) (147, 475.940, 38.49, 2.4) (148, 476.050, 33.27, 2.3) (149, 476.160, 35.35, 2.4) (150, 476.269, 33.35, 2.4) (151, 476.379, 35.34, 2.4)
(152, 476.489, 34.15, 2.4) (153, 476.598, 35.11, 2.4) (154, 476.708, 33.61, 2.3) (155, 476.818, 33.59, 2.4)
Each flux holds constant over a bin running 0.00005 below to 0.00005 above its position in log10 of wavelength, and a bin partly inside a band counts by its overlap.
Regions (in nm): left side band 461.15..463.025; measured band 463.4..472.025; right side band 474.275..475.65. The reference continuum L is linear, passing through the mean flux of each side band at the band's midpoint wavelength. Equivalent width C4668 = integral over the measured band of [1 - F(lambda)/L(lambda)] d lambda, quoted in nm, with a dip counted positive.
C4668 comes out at 0.48 nm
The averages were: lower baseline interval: 36.6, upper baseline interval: 34.5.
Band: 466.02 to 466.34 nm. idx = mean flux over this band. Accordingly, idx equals 35.7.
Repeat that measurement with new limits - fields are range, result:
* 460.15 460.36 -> 34.5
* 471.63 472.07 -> 34.3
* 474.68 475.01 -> 33.8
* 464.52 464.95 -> 35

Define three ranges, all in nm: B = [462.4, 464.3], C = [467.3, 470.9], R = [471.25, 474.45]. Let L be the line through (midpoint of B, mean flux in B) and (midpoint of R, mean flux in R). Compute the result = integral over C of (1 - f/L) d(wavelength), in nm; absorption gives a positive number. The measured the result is 0.081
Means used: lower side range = 35.9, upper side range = 34.1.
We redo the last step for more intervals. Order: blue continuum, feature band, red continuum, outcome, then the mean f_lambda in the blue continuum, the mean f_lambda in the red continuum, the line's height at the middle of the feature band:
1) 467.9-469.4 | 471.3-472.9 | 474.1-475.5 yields 0.05 nm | 34.2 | 34.8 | 34.5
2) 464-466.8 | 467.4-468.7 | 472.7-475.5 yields -0.02 nm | 34.2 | 34.5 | 34.3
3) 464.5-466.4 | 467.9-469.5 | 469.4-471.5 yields -0.05 nm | 34.3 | 32.6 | 33.2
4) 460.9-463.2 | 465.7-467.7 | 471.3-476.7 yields 0.09 nm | 36.4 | 34.3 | 35.6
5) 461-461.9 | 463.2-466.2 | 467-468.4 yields 0.07 nm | 36.4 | 34.4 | 35.3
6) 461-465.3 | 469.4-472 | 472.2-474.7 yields 0.17 nm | 35.7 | 34.5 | 34.9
